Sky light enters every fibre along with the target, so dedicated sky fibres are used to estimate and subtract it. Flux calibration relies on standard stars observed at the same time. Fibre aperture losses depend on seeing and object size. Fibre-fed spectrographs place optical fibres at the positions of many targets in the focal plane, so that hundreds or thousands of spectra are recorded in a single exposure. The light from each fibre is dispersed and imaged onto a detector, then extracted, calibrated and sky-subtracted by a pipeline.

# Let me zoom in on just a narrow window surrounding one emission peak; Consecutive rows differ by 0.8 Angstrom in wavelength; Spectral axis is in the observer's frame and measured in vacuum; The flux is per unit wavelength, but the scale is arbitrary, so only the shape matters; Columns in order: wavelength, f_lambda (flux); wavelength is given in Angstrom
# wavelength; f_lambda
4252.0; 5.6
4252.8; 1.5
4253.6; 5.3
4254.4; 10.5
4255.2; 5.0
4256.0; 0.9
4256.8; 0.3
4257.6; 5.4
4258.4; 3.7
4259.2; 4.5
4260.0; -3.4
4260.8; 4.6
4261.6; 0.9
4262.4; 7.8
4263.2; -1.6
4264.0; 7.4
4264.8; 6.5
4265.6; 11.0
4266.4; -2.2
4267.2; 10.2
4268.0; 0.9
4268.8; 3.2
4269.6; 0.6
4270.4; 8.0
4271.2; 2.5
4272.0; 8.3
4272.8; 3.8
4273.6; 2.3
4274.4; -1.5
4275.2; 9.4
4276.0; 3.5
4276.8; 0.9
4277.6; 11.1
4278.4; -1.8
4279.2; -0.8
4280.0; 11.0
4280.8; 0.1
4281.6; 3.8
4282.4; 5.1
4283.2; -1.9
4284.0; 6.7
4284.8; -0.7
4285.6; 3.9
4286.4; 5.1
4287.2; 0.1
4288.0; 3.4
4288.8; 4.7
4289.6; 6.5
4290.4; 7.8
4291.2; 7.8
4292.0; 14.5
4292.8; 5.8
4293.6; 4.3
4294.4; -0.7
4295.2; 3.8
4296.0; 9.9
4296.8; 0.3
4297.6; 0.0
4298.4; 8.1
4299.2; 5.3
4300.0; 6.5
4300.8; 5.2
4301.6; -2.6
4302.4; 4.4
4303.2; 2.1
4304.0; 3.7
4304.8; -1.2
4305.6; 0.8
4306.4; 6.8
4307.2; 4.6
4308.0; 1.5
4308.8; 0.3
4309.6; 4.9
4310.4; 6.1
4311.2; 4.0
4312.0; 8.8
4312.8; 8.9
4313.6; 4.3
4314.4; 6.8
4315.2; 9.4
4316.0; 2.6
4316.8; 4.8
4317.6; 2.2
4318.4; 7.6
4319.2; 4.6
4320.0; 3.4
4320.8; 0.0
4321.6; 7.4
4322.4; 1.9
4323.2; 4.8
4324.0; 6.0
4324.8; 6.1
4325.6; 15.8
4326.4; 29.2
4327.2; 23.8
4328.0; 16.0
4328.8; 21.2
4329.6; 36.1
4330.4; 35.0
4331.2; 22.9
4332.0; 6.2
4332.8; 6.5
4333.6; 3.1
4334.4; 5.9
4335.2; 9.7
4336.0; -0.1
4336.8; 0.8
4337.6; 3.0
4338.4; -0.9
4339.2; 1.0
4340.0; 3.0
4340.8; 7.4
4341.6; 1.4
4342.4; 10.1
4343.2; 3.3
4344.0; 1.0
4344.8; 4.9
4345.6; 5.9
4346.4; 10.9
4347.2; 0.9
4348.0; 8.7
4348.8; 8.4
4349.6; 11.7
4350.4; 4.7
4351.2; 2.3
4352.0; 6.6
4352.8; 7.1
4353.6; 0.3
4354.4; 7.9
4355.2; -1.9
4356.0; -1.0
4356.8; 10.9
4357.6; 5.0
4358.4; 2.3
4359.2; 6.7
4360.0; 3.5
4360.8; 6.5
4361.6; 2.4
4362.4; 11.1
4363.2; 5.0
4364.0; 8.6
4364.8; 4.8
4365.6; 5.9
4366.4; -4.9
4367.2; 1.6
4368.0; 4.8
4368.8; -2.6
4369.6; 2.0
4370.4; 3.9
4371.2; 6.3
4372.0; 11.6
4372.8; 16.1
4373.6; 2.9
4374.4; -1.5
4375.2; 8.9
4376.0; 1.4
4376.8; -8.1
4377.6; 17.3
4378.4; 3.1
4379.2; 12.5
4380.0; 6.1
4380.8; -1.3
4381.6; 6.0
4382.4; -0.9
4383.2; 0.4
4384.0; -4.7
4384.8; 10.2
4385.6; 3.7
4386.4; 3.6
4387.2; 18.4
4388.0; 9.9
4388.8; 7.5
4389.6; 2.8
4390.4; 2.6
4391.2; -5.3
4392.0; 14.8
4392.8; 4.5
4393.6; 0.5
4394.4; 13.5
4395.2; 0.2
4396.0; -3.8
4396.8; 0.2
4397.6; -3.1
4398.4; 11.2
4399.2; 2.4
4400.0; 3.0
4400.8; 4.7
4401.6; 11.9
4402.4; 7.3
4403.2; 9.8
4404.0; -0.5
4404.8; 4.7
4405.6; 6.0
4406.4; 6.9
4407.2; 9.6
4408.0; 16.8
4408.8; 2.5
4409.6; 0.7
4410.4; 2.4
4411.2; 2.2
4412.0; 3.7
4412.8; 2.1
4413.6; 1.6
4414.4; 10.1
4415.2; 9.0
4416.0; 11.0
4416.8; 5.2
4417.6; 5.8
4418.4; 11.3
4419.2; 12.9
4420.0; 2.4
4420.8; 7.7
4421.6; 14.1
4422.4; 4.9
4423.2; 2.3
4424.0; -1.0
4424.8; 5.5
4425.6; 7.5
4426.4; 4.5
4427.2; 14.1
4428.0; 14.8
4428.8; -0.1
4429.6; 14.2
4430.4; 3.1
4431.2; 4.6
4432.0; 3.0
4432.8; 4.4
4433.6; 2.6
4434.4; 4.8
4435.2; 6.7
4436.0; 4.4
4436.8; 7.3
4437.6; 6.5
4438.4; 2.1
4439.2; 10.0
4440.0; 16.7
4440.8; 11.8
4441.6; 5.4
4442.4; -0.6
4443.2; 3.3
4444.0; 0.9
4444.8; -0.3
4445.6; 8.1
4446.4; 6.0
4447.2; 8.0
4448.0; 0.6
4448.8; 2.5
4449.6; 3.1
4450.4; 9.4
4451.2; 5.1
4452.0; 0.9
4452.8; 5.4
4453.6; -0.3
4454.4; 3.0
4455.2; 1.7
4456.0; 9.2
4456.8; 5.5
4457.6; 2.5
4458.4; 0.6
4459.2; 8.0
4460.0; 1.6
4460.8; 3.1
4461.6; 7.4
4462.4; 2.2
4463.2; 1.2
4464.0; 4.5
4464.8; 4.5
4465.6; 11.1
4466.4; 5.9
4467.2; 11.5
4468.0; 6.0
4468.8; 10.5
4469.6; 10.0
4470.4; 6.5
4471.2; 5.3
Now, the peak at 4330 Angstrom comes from [O II] 3727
